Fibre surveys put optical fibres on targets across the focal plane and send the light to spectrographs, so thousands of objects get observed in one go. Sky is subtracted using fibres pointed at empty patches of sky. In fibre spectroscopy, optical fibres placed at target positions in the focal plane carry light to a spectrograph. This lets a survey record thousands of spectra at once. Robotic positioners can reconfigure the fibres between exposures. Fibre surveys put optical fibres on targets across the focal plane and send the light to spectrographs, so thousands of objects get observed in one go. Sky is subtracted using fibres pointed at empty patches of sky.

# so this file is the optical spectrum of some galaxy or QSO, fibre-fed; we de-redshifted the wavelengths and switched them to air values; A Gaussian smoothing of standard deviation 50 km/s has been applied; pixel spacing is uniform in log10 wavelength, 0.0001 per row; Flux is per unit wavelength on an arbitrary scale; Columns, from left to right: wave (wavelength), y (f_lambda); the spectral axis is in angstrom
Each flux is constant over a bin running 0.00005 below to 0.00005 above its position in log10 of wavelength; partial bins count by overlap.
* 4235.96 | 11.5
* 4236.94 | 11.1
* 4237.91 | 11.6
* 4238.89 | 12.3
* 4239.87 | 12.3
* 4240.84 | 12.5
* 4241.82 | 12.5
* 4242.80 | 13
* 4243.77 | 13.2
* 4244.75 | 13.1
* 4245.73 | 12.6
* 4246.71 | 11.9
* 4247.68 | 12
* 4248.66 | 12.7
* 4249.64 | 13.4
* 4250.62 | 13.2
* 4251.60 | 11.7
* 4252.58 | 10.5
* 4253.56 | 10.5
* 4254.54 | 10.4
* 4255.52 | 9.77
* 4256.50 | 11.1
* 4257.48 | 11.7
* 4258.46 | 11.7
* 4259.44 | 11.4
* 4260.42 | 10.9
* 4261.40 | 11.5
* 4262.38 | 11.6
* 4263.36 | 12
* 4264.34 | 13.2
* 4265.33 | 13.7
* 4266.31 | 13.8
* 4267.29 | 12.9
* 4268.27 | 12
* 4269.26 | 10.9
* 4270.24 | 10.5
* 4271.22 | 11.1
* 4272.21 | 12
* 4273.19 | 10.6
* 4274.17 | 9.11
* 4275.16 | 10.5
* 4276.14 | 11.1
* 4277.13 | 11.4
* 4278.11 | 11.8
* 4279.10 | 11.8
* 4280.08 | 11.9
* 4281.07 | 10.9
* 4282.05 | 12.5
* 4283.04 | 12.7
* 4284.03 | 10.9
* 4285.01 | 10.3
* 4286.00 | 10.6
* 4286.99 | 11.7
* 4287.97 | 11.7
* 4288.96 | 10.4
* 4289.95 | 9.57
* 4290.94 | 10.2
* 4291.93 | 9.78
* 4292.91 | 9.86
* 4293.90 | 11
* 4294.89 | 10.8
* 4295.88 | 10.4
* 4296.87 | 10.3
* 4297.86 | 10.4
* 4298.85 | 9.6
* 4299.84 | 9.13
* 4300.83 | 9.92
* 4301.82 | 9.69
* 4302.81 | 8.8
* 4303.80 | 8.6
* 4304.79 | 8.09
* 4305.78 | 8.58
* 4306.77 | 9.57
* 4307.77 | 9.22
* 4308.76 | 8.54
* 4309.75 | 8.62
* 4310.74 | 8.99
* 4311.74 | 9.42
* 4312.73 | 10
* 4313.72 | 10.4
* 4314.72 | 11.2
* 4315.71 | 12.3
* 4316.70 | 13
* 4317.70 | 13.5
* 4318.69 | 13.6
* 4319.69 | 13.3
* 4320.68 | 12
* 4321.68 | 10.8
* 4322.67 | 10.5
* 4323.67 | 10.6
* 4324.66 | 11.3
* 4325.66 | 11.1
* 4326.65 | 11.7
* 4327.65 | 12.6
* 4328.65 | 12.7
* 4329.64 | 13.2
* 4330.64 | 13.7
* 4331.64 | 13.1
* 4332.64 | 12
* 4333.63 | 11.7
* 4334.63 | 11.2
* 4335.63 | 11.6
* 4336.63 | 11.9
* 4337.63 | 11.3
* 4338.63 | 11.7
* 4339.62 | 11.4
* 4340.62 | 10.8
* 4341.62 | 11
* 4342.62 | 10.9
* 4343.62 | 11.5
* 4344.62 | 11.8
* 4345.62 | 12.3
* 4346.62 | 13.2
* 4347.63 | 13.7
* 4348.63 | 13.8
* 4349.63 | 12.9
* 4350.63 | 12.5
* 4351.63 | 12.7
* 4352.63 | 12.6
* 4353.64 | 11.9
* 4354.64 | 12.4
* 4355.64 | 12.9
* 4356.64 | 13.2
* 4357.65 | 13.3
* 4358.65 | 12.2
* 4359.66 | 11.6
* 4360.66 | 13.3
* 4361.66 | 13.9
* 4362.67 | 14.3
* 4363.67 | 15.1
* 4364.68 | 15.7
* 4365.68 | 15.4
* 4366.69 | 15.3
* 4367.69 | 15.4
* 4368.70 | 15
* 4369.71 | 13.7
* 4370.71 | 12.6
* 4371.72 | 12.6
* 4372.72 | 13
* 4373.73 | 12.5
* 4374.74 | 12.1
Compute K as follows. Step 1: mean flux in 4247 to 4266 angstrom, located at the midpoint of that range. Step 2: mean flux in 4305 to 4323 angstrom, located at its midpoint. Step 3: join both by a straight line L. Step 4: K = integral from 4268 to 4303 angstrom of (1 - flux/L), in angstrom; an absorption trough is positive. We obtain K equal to 1.59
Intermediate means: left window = 11.8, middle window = 10.7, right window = 10.7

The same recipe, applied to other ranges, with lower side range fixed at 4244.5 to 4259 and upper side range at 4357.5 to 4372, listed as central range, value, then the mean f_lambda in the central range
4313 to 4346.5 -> 3.6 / 11.9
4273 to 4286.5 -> 1.2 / 11.2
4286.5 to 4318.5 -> 6.6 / 10.1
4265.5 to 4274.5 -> 0.4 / 11.6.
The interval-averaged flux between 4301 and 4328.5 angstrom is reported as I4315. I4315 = 10.6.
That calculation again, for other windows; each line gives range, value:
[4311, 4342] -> 11.7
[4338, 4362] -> 12.4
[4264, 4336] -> 11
